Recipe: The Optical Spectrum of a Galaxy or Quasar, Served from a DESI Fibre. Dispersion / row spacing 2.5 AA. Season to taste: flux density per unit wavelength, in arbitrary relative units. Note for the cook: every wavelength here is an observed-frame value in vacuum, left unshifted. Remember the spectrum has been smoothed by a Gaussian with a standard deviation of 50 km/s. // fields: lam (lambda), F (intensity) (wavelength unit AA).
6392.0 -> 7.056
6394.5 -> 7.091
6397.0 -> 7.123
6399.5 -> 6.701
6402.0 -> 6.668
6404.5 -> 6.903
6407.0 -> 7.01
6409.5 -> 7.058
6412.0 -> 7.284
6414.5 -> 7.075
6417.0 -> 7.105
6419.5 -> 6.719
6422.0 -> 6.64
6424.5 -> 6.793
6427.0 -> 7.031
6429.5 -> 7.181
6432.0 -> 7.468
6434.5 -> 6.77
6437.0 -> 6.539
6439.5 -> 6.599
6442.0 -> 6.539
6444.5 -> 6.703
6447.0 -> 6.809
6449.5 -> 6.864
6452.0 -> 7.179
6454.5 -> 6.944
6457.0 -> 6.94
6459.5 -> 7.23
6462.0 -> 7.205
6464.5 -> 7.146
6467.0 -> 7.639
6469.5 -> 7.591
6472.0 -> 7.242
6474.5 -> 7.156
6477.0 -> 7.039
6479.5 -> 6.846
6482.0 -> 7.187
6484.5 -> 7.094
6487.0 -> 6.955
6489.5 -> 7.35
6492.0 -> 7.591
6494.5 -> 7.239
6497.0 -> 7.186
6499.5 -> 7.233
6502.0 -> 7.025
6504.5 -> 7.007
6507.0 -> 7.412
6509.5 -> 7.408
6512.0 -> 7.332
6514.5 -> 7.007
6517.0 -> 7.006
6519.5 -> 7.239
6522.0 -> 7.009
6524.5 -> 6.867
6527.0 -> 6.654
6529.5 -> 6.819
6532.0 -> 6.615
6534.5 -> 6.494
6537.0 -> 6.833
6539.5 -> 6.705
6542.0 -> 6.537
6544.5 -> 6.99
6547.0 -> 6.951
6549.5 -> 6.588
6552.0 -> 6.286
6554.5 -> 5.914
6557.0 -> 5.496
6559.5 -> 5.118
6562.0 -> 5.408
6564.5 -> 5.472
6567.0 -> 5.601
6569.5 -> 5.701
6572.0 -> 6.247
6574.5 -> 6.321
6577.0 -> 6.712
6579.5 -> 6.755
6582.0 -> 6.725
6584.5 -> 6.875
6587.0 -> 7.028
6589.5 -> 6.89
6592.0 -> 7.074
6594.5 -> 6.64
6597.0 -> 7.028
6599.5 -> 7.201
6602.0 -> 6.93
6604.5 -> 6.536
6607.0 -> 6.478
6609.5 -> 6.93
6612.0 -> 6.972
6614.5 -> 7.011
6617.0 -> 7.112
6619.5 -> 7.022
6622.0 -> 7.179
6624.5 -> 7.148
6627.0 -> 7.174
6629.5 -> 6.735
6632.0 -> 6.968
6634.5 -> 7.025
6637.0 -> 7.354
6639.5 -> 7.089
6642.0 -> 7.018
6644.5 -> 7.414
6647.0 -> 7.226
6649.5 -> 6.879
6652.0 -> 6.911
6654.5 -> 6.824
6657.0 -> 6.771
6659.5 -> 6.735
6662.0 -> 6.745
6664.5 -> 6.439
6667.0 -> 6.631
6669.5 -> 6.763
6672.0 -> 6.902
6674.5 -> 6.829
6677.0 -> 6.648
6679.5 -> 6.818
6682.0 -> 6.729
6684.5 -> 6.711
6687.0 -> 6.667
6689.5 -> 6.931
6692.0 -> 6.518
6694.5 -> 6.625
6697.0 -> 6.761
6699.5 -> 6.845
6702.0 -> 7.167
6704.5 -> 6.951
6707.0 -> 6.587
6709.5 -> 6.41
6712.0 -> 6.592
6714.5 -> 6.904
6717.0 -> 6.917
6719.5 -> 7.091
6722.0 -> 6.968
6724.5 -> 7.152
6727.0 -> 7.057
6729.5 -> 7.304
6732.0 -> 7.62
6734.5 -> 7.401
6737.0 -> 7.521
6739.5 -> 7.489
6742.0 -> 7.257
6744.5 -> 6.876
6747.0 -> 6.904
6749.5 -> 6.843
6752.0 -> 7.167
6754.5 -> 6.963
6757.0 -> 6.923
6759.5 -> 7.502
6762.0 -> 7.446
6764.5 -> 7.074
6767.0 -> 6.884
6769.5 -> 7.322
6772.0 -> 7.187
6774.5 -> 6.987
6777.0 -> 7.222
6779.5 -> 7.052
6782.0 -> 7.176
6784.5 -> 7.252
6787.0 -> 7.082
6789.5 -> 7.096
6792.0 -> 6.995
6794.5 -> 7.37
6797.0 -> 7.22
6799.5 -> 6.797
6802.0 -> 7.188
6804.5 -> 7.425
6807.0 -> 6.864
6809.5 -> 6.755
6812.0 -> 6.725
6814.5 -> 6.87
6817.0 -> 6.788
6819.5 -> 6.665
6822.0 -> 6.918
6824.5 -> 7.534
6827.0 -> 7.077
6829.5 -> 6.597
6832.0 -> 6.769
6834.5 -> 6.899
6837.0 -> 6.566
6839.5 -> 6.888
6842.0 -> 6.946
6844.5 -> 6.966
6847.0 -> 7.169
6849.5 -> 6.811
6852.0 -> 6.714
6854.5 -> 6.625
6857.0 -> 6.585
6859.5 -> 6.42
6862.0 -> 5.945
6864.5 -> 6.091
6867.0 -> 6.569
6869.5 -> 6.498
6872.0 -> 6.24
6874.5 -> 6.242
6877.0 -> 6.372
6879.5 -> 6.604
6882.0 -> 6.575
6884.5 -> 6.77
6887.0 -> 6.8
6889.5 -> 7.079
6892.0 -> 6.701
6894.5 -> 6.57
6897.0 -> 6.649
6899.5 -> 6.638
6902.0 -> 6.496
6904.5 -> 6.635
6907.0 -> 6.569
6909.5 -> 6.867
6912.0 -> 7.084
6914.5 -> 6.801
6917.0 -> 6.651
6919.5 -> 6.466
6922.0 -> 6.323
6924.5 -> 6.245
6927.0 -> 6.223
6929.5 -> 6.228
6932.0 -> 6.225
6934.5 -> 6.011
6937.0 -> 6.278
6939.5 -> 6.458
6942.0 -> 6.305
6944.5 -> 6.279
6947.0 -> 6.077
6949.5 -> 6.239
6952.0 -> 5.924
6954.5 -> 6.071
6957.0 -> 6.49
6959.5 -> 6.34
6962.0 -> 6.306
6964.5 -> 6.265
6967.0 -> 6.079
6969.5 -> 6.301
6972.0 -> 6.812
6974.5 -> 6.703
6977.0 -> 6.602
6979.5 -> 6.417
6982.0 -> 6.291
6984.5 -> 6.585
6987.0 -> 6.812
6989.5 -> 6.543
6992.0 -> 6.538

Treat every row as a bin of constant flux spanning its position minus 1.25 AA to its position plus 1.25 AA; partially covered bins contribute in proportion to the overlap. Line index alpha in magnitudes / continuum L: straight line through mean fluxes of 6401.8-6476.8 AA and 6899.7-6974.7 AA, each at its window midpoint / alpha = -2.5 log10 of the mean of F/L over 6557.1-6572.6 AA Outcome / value 0.23 mag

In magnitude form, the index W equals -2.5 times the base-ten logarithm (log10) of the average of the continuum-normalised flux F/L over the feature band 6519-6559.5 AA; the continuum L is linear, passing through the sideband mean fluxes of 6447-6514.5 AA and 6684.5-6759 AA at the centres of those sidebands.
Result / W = 0.09 mag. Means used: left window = 7.18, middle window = 6.57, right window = 6.98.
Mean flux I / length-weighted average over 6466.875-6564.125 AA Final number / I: 6.85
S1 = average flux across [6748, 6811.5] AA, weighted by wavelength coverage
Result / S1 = 7.11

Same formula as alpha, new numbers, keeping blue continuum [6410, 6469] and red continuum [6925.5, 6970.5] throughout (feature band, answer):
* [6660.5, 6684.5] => -0.01 mag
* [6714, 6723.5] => -0.07 mag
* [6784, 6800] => -0.11 mag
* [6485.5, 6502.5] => -0.05 mag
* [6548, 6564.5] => 0.18 mag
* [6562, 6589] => 0.08 mag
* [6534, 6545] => 0.02 mag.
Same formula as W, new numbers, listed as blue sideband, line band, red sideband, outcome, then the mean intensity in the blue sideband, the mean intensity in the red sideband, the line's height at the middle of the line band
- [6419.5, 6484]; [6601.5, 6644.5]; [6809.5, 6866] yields -0.016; 7.01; 6.75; 6.89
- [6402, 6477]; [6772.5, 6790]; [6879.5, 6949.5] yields -0.075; 7.01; 6.52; 6.65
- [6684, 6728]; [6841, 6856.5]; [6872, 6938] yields -0.038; 6.83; 6.54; 6.62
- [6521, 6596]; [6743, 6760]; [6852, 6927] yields -0.080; 6.44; 6.55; 6.51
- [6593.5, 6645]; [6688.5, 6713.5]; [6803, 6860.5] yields 0.032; 6.99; 6.85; 6.94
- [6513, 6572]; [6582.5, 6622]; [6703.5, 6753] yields -0.049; 6.41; 7.05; 6.61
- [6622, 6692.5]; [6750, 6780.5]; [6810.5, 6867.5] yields -0.052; 6.89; 6.75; 6.8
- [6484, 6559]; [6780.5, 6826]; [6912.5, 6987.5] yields -0.080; 6.87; 6.36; 6.54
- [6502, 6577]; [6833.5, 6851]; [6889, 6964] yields -0.071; 6.53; 6.43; 6.45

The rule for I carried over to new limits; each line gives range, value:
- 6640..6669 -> 6.87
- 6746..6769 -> 7.09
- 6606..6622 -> 6.95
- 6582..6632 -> 6.94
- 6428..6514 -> 7.11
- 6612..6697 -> 6.89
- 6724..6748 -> 7.27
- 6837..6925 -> 6.62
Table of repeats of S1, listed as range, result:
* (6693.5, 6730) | 6.88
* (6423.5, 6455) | 6.88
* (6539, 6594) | 6.34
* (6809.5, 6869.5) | 6.74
